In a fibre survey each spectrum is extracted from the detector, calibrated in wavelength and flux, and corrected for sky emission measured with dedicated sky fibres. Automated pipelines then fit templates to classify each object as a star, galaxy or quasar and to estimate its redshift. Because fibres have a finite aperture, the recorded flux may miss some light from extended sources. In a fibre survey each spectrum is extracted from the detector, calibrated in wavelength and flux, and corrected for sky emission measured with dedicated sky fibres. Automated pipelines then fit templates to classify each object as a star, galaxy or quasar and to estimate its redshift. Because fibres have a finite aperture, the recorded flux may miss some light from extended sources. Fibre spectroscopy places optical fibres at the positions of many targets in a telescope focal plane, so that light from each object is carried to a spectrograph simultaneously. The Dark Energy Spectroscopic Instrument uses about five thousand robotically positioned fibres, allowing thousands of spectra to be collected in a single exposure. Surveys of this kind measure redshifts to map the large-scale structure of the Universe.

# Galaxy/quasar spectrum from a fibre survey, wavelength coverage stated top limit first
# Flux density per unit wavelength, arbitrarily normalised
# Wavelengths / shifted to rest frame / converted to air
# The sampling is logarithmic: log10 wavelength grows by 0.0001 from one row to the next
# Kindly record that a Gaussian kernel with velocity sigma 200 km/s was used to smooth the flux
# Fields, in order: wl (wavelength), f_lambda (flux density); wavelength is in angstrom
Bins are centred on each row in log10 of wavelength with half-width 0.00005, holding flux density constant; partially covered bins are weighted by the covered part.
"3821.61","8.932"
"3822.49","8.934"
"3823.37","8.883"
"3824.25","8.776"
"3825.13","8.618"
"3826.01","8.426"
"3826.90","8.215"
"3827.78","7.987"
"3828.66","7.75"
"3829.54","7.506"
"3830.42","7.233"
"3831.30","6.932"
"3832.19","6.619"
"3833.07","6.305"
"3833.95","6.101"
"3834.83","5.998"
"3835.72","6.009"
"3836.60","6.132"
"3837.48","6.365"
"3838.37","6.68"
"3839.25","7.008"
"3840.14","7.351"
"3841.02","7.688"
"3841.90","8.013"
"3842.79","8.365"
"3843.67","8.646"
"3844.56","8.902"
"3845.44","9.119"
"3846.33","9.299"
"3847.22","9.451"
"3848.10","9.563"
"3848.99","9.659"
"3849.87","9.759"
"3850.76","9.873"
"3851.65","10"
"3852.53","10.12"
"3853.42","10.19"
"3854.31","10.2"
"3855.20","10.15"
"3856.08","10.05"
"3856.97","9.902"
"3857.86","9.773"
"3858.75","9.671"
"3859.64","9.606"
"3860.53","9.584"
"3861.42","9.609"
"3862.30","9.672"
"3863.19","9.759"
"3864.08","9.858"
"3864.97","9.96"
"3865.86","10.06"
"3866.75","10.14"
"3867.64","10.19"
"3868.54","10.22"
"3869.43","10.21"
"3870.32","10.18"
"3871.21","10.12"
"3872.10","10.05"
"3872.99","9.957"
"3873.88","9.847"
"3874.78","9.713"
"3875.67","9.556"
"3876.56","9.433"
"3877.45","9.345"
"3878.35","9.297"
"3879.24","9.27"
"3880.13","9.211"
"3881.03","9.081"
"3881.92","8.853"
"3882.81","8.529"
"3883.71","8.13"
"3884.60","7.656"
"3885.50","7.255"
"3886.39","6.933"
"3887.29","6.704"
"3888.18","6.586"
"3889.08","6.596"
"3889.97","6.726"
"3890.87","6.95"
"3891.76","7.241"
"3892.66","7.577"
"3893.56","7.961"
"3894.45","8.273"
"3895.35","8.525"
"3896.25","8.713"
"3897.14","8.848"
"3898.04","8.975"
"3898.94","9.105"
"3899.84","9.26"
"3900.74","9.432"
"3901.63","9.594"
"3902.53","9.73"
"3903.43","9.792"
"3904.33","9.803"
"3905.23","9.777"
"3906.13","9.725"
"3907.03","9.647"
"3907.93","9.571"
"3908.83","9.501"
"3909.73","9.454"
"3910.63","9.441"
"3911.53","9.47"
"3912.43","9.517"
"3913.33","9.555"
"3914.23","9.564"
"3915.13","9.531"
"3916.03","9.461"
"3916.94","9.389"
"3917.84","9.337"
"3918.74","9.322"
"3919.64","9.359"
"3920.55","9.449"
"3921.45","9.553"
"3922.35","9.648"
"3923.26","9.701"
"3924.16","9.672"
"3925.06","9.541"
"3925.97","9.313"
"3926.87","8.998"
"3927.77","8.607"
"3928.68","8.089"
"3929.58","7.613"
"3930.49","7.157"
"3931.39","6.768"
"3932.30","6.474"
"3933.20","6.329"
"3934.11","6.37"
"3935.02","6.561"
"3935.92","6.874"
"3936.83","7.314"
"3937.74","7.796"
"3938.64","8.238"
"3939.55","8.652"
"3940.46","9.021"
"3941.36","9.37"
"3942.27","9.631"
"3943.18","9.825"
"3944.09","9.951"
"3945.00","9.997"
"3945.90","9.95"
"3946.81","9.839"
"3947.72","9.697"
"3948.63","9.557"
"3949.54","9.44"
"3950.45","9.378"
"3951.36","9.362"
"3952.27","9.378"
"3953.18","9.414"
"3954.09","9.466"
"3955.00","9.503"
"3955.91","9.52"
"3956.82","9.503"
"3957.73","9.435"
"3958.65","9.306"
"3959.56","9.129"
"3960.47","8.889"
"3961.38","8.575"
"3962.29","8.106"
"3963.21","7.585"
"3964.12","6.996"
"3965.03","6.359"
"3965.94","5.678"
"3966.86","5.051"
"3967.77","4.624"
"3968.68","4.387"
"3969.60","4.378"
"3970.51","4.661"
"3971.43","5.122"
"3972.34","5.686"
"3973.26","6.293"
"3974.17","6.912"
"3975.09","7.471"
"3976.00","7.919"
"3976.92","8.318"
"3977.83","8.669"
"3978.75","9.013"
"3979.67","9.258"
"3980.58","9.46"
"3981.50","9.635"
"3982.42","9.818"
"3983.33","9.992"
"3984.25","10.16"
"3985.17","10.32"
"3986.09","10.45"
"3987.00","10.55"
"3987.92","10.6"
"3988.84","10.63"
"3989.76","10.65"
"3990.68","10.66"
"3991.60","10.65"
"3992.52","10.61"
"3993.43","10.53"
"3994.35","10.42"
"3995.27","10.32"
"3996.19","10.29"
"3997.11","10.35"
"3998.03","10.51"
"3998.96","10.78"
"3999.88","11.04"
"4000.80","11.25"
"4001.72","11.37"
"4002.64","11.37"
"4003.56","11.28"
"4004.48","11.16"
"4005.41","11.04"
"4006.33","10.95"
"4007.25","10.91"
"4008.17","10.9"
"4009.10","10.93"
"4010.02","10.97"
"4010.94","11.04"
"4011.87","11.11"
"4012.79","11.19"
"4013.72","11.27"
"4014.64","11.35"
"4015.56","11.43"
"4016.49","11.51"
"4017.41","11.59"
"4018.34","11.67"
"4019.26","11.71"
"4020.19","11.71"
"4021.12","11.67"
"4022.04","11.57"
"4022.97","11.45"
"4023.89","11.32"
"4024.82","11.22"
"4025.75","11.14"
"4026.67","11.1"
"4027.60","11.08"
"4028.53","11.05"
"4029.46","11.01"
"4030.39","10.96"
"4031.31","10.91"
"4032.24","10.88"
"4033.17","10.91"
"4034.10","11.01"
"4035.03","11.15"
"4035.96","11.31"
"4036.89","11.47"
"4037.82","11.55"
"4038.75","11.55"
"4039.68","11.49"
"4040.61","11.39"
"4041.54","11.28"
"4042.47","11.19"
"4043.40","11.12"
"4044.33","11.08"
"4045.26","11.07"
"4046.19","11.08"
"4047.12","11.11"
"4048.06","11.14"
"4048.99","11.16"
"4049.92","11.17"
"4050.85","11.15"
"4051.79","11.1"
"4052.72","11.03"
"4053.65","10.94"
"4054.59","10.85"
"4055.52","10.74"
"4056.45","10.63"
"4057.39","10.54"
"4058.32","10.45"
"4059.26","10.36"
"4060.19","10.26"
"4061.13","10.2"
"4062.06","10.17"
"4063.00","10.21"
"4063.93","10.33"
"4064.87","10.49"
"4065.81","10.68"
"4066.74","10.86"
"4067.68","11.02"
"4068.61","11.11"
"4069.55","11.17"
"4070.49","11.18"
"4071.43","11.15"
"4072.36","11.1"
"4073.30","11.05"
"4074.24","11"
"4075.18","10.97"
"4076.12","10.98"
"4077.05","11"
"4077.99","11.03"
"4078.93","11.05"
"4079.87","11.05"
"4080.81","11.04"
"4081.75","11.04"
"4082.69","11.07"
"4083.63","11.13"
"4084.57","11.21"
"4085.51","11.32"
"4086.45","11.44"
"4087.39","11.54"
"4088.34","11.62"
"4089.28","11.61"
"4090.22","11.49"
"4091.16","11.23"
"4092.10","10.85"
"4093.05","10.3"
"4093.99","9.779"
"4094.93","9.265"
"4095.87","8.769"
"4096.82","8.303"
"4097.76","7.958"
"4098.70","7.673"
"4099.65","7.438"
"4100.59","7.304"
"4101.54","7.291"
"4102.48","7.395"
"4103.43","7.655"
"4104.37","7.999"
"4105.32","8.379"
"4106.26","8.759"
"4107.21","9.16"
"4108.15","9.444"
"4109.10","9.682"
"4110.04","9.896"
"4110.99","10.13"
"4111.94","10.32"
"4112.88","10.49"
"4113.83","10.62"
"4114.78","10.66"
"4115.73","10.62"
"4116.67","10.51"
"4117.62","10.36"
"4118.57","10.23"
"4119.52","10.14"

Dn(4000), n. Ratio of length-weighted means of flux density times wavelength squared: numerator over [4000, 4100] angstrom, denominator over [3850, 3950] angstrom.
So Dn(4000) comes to 1.3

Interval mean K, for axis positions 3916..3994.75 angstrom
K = 8.62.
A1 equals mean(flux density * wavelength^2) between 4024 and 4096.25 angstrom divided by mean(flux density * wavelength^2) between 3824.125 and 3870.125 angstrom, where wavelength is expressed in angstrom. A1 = 1.4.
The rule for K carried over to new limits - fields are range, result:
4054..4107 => 10.2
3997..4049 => 11.2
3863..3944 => 8.86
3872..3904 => 8.56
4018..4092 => 11.1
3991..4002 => 10.7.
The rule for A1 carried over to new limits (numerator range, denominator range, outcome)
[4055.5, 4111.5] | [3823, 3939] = 1.29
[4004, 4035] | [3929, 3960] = 1.34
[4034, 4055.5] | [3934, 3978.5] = 1.46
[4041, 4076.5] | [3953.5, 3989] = 1.40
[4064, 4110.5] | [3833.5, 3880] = 1.24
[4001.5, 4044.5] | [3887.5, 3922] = 1.33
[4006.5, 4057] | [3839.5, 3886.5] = 1.30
